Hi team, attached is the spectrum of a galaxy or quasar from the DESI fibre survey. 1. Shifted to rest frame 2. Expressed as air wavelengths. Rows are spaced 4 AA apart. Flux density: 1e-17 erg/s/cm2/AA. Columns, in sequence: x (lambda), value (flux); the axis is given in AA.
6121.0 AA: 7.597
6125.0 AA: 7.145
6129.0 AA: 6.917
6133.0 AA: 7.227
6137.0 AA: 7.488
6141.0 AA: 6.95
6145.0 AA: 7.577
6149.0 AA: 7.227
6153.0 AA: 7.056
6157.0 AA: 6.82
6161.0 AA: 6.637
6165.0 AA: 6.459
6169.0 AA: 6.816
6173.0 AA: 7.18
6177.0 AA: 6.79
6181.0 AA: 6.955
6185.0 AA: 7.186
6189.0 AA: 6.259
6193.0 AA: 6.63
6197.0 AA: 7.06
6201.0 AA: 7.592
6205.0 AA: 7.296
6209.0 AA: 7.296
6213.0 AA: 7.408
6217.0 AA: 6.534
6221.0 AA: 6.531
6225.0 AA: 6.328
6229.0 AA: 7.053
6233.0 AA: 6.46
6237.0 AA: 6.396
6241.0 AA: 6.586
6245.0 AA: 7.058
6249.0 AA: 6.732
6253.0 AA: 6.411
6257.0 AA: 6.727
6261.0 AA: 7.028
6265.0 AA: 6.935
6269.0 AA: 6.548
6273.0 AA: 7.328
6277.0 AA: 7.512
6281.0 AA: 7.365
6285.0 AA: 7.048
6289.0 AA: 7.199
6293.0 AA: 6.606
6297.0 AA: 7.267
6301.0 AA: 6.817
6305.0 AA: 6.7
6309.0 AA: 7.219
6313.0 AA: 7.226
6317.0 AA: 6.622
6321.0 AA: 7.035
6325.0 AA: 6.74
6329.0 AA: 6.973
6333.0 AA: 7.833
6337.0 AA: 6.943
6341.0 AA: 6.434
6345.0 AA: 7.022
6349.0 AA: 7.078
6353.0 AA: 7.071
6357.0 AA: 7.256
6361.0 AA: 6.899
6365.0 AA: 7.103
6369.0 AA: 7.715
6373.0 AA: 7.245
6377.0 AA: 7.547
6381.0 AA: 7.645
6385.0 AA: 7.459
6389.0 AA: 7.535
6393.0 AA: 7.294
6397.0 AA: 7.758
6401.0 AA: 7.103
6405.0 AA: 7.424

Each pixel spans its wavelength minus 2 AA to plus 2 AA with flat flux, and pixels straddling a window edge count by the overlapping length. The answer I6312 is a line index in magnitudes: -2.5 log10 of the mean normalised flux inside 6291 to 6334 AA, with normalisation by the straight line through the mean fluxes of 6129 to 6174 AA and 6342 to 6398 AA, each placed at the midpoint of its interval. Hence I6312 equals 0.04 mag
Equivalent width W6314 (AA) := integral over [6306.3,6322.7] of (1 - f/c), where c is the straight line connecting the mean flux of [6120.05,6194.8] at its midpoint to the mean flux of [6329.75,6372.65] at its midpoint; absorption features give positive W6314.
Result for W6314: 0.2 AA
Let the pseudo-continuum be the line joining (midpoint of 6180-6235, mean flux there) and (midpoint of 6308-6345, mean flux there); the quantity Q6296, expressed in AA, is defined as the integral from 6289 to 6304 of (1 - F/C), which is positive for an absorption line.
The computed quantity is 0.1 AA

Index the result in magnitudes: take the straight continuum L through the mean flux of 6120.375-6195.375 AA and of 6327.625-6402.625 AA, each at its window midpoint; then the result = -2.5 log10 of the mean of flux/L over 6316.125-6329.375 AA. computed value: 0.056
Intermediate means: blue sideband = 6.98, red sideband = 7.26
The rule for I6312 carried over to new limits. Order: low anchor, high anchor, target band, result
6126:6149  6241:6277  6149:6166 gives 0.05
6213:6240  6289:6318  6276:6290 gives -0.06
